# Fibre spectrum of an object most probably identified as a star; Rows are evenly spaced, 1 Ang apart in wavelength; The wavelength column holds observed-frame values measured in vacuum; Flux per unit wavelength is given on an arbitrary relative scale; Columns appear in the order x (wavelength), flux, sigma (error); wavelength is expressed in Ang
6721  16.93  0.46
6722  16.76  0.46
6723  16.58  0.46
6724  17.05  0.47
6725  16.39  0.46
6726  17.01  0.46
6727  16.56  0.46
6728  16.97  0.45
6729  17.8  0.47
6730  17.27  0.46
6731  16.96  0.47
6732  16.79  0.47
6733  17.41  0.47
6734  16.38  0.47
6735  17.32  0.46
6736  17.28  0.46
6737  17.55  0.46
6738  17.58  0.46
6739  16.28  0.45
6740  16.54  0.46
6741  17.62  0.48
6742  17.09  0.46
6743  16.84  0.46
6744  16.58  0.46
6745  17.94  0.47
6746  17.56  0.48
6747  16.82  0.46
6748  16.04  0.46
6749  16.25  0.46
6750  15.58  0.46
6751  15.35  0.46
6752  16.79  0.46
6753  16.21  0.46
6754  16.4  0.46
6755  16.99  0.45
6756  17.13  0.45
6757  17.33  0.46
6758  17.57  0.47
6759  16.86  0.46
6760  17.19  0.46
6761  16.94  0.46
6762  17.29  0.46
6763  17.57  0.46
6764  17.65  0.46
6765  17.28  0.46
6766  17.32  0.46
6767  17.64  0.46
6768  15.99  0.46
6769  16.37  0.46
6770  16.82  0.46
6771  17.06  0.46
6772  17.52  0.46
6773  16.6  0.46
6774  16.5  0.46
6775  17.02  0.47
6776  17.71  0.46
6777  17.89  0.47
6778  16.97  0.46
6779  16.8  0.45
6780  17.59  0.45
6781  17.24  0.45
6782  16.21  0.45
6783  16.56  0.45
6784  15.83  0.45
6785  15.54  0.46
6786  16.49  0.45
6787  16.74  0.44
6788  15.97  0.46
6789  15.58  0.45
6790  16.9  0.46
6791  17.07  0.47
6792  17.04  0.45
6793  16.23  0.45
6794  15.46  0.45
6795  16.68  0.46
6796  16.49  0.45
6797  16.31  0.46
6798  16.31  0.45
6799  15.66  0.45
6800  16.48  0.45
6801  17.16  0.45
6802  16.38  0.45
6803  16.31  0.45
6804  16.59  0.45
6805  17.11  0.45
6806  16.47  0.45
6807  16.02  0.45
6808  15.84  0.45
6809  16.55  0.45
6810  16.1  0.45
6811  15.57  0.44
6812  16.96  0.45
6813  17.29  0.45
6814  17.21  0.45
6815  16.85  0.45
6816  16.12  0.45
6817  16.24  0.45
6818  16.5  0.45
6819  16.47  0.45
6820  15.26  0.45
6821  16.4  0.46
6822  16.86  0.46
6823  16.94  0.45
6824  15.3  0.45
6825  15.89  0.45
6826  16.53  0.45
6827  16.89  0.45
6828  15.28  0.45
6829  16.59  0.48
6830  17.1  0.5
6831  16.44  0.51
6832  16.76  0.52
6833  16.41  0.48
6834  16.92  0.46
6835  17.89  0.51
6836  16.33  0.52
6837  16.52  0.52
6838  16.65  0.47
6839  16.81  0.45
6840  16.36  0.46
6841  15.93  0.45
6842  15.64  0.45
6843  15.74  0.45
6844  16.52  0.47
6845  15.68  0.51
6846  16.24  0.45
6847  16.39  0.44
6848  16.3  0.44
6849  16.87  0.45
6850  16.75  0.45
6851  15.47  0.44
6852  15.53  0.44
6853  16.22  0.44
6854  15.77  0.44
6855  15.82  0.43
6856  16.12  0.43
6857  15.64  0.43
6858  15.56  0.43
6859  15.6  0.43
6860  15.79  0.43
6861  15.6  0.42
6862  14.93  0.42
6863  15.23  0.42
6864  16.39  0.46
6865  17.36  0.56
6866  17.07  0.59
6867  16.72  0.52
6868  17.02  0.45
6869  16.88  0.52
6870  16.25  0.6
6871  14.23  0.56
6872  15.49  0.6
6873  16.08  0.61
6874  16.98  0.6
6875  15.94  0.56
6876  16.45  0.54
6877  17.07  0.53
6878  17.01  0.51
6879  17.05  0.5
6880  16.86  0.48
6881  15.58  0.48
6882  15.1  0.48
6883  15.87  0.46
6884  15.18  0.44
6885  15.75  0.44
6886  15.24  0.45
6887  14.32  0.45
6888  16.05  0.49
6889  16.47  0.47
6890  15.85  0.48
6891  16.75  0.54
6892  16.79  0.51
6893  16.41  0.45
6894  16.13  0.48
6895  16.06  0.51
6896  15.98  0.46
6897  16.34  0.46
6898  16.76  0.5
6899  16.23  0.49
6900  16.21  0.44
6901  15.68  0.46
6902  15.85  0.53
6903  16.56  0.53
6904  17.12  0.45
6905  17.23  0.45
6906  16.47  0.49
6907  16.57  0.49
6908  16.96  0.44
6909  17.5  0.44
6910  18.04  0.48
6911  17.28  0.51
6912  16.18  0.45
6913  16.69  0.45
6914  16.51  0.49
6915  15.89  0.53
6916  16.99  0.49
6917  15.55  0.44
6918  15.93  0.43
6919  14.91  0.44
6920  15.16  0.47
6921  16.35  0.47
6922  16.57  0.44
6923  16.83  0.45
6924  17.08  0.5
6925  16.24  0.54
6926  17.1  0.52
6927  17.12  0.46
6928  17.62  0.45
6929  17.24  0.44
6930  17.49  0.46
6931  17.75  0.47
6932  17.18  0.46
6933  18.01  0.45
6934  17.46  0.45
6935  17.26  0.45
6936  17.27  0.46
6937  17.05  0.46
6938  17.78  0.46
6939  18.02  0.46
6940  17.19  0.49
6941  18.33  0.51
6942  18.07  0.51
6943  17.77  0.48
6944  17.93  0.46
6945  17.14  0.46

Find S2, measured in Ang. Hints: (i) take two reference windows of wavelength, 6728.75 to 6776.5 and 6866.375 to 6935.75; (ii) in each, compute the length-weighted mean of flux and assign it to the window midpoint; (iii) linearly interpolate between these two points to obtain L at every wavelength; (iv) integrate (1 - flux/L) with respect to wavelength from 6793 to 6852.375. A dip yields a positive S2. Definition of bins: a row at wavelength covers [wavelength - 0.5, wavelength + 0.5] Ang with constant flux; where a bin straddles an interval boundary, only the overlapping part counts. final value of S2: 1.2 Ang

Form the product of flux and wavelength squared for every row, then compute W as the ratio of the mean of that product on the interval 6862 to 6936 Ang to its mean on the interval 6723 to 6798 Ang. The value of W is 1.0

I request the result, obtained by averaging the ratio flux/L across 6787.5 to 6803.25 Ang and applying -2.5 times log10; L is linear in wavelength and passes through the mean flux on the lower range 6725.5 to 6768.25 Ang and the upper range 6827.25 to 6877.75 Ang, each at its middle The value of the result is 0.02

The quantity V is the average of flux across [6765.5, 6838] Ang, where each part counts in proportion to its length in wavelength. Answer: 16.6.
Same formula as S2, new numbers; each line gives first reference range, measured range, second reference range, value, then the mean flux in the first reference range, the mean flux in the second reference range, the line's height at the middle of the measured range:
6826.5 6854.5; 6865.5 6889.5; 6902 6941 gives 0.7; 16.4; 16.9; 16.6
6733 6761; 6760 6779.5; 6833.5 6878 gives -0.4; 16.9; 16.2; 16.7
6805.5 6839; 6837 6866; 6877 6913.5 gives 0.6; 16.5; 16.3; 16.4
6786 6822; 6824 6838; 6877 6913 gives -0.1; 16.4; 16.3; 16.4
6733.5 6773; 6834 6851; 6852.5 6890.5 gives -0.2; 16.9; 16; 16.2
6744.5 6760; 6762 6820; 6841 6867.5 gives -0.6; 16.7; 16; 16.5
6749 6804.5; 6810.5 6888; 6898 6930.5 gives 2.0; 16.7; 16.6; 16.7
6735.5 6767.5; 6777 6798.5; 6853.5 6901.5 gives 0.3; 17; 16.1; 16.7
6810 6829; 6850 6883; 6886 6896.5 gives 0.1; 16.4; 16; 16.2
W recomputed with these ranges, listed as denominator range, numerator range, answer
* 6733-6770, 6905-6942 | 1.05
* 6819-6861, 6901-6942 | 1.07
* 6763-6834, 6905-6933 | 1.05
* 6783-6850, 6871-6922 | 1.01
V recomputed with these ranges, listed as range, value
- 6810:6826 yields 16.4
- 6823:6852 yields 16.4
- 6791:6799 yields 16.4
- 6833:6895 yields 16.2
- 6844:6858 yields 16.1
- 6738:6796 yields 16.8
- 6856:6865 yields 15.7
